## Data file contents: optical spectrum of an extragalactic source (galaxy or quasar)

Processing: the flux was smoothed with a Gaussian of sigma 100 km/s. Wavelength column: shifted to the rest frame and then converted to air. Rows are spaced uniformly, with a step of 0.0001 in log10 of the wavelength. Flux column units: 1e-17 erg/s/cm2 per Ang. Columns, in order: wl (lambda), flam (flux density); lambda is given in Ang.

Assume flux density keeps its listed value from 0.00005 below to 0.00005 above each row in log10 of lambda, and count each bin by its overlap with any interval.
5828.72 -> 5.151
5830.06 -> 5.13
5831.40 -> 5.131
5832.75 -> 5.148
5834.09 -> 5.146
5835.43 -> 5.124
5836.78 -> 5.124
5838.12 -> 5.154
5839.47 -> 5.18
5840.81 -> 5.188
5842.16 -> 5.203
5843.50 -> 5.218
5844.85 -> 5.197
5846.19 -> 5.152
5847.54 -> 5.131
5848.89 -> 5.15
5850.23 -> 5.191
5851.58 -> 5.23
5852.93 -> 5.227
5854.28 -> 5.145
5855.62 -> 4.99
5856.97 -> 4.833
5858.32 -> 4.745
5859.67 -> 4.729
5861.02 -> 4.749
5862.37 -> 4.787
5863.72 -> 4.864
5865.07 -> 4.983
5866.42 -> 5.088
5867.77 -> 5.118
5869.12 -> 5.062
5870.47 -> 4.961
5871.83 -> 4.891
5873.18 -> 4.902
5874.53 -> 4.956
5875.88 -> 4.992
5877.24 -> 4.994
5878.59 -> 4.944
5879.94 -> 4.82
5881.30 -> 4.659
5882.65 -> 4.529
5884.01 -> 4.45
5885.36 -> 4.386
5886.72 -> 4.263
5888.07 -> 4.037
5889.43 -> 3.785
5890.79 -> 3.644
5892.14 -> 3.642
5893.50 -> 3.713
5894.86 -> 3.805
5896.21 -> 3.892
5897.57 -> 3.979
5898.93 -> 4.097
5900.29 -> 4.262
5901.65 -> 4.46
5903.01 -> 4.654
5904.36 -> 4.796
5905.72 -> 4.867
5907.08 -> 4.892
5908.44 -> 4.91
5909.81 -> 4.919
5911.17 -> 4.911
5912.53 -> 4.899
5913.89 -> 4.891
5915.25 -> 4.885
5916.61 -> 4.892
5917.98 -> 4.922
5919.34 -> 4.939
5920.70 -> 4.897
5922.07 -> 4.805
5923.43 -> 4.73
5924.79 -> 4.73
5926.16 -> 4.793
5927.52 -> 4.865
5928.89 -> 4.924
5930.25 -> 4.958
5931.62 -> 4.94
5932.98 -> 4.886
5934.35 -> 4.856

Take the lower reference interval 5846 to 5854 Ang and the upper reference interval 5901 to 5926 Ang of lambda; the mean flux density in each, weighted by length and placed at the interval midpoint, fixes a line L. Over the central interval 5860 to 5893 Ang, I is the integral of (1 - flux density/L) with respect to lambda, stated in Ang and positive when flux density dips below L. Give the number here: 2.6 Ang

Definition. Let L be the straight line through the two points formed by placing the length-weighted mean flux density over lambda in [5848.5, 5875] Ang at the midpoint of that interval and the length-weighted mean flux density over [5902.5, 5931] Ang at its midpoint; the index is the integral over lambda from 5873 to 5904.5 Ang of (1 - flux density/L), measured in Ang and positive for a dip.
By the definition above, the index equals 3.7 Ang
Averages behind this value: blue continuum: 4.98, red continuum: 4.86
